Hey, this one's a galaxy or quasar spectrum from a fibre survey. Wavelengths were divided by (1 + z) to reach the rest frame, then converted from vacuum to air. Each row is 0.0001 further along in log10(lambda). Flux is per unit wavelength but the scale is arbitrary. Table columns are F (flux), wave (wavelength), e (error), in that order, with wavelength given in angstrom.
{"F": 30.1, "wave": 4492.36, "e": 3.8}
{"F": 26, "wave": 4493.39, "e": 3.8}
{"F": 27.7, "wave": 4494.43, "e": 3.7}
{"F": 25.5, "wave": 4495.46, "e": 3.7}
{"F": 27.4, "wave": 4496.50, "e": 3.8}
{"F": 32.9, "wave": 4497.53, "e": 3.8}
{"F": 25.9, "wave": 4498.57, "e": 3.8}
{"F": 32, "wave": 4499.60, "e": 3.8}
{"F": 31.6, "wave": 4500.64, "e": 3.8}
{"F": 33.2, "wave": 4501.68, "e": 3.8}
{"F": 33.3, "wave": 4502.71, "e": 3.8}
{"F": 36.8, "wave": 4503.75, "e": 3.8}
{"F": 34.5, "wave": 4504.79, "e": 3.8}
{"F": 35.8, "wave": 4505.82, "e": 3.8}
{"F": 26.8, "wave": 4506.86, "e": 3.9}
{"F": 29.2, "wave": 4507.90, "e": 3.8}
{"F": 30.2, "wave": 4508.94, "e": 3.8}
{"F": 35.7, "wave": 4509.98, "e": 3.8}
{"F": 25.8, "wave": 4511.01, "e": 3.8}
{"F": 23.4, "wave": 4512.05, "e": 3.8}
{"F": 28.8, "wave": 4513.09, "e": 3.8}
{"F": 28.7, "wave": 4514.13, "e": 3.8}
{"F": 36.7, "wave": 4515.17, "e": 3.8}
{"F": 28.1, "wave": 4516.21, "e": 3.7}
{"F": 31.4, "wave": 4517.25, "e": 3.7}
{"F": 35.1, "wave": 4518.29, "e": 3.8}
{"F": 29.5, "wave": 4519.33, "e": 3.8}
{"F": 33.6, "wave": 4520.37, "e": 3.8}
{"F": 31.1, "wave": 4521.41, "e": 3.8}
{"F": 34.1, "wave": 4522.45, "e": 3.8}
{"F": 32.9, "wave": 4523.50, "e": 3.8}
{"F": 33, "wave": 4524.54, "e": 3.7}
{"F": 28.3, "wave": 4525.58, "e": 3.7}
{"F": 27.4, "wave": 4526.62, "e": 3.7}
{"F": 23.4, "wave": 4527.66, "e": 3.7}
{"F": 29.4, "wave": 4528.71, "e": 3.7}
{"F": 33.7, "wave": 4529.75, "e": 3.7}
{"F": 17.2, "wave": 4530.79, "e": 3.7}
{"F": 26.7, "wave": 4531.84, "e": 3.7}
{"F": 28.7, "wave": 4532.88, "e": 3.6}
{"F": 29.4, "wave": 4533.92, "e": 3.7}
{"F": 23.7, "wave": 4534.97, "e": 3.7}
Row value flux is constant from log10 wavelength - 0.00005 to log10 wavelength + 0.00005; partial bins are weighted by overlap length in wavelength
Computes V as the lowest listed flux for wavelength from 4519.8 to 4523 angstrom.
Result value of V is 31.1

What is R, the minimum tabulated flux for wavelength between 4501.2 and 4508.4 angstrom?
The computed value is 26.8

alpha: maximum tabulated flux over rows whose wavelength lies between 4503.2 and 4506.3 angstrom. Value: 36.8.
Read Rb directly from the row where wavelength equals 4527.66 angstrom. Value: 23.4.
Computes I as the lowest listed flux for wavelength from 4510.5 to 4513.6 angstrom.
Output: 23.4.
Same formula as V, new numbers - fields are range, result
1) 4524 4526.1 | 28.3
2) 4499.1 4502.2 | 31.6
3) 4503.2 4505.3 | 34.5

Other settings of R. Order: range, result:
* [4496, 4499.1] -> 25.9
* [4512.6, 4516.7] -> 28.1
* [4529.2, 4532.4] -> 17.2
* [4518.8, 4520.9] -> 29.5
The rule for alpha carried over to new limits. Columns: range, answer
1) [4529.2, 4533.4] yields 33.7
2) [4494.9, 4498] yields 32.9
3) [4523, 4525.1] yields 33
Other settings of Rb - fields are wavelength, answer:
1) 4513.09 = 28.8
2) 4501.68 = 33.2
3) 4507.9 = 29.2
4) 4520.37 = 33.6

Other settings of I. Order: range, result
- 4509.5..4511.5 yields 25.8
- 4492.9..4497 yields 25.5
